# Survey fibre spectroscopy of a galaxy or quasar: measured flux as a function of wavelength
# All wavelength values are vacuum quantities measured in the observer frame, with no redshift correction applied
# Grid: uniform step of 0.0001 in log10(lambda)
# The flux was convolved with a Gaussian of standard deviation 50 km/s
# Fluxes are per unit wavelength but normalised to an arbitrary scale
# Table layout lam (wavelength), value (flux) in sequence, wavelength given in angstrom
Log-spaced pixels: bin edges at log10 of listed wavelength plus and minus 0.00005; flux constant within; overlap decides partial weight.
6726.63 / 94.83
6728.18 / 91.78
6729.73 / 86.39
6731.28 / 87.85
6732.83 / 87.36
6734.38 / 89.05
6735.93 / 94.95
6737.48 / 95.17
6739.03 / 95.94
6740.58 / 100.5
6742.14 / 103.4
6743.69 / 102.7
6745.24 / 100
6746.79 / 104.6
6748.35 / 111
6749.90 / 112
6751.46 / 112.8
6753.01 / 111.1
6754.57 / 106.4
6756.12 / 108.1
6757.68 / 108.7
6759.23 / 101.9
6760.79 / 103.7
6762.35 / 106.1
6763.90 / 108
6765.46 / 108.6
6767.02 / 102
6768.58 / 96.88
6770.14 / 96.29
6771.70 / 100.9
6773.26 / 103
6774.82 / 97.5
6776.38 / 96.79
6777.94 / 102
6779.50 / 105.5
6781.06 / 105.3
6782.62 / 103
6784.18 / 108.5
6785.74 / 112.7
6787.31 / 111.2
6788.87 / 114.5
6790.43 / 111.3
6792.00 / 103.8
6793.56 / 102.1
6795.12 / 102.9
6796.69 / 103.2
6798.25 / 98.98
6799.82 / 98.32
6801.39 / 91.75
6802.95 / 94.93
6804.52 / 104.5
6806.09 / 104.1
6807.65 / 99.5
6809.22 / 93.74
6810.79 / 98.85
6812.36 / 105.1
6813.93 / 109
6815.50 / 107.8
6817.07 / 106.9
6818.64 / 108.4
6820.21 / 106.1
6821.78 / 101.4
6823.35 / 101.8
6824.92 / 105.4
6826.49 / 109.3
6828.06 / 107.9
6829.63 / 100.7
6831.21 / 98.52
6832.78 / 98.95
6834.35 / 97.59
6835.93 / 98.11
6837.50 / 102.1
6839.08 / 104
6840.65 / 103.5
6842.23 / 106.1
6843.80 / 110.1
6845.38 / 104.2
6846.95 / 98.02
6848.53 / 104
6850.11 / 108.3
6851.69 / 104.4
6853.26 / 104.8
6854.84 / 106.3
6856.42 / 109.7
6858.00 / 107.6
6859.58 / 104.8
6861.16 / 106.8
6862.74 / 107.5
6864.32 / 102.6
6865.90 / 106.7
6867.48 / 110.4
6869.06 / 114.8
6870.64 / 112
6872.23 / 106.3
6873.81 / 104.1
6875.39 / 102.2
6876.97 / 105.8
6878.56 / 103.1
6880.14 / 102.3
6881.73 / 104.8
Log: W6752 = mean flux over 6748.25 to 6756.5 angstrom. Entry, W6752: 110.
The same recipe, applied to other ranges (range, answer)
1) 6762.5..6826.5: 103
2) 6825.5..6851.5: 103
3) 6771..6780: 101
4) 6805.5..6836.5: 103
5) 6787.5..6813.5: 102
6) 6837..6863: 105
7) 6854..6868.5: 107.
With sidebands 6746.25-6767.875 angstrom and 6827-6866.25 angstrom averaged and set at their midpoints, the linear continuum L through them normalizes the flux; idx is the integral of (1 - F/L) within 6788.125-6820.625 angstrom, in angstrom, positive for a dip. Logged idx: 0.8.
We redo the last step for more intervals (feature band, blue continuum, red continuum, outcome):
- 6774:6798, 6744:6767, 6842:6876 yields 0.38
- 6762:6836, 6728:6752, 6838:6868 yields -0.66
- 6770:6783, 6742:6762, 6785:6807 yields 0.47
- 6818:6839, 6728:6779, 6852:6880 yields 0.41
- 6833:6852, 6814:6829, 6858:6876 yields 0.62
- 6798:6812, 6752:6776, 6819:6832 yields 0.75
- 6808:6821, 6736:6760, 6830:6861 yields -0.03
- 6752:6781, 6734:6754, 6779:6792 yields 0.65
